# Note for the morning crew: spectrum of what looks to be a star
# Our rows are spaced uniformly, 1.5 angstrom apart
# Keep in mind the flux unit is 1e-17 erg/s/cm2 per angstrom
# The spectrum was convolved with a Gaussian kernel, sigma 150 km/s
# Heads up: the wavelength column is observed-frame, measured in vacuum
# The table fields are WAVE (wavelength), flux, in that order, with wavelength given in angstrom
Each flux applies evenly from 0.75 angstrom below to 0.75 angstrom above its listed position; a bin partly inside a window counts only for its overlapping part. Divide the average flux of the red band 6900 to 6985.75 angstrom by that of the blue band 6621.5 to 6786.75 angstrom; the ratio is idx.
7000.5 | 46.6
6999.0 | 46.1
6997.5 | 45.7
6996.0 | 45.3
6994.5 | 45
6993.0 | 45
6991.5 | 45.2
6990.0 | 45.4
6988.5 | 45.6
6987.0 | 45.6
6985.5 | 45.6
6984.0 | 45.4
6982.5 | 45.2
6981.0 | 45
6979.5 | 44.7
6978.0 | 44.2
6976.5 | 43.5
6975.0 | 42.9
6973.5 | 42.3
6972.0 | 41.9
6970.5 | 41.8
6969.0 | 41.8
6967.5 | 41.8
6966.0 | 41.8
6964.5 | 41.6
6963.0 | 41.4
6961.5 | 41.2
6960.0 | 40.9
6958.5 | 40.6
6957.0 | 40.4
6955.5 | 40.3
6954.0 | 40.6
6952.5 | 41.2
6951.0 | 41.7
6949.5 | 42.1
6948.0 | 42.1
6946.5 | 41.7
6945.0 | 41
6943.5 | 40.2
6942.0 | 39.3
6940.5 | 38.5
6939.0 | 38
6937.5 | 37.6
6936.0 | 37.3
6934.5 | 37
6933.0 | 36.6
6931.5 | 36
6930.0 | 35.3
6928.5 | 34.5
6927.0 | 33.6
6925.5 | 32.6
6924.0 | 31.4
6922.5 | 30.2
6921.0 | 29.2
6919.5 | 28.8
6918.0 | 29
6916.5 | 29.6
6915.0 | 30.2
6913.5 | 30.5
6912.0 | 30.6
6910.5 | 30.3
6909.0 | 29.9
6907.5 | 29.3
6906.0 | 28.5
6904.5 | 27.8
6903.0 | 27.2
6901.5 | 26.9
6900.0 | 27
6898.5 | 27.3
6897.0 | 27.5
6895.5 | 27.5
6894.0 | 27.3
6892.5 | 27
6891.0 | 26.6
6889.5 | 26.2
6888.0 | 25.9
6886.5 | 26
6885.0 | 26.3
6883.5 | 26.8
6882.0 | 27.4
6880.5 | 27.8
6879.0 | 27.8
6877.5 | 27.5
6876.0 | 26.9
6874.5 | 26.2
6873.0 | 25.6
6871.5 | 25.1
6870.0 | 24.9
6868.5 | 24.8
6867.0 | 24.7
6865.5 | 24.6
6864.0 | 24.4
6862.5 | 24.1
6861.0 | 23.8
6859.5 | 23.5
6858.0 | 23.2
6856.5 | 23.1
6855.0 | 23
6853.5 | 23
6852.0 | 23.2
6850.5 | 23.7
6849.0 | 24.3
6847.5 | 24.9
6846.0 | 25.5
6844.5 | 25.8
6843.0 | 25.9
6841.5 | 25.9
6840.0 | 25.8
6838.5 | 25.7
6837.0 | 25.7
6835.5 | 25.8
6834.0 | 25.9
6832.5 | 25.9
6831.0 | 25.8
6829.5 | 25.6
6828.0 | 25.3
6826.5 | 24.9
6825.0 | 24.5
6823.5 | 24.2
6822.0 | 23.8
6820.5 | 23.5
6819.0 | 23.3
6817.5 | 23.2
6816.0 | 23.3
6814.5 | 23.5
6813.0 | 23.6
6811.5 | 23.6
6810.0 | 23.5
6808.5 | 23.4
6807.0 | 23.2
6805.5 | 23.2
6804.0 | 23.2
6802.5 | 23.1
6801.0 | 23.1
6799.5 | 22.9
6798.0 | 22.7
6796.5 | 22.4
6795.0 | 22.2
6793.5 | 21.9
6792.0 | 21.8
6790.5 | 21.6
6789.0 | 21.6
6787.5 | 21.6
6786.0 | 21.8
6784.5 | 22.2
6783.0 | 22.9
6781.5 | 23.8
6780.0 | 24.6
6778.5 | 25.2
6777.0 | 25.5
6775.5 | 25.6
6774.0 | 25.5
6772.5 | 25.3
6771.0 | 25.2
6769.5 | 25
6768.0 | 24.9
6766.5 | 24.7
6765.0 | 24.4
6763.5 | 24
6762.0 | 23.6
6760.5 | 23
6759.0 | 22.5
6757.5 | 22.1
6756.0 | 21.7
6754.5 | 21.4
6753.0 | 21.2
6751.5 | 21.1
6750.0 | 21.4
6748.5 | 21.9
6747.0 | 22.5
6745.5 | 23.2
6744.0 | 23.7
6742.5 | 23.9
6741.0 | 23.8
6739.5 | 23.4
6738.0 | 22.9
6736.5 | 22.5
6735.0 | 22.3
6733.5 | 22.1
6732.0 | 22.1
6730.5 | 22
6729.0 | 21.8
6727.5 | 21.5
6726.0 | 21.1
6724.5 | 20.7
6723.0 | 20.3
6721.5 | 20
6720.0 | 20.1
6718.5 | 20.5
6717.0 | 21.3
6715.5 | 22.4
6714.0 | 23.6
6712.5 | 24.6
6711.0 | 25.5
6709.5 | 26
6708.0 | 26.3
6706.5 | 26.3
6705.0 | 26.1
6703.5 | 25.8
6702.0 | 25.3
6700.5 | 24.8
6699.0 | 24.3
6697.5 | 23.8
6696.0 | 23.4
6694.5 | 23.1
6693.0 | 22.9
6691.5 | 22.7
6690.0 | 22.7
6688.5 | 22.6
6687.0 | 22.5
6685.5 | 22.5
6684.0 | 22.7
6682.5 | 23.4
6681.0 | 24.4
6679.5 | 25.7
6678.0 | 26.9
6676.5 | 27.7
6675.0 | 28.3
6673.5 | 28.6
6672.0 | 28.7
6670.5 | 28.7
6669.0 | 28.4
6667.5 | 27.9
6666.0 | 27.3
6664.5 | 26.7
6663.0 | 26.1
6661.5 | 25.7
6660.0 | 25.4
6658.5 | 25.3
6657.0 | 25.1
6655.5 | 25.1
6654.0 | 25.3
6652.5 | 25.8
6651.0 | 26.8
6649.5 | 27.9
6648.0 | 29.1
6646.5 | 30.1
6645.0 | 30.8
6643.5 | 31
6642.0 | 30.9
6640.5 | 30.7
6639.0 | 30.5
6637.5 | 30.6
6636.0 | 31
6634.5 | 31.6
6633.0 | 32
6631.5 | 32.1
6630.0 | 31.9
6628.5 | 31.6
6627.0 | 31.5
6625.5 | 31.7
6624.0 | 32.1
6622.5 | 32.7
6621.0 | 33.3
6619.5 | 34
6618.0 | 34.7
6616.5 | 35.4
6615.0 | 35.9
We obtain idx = 1.48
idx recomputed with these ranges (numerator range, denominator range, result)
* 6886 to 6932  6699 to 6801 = 1.27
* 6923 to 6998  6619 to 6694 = 1.47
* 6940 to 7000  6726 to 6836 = 1.83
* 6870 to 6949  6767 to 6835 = 1.30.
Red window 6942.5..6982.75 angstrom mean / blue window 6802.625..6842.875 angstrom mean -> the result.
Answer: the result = 1.7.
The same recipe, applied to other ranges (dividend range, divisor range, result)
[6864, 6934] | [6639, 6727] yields 1.13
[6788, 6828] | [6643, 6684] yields 0.86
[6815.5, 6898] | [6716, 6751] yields 1.15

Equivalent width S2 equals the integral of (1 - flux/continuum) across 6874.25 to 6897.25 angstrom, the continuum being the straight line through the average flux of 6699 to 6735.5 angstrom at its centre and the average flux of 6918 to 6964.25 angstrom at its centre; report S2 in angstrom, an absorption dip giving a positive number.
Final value 4.8 angstrom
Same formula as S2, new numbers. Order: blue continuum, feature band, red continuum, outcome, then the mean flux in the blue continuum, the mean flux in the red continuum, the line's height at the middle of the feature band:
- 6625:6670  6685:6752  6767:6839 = 9.1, 28.8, 23.9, 26.6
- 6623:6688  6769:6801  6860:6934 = 5.5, 28.1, 28.3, 28.2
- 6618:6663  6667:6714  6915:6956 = 8.6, 29.7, 36.4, 30.9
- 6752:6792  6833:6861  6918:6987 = 5.1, 23.4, 39.5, 30.1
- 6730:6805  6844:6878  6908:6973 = 6.7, 23.1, 37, 30.6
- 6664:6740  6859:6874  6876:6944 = 2.4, 24.1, 30.5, 29.2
